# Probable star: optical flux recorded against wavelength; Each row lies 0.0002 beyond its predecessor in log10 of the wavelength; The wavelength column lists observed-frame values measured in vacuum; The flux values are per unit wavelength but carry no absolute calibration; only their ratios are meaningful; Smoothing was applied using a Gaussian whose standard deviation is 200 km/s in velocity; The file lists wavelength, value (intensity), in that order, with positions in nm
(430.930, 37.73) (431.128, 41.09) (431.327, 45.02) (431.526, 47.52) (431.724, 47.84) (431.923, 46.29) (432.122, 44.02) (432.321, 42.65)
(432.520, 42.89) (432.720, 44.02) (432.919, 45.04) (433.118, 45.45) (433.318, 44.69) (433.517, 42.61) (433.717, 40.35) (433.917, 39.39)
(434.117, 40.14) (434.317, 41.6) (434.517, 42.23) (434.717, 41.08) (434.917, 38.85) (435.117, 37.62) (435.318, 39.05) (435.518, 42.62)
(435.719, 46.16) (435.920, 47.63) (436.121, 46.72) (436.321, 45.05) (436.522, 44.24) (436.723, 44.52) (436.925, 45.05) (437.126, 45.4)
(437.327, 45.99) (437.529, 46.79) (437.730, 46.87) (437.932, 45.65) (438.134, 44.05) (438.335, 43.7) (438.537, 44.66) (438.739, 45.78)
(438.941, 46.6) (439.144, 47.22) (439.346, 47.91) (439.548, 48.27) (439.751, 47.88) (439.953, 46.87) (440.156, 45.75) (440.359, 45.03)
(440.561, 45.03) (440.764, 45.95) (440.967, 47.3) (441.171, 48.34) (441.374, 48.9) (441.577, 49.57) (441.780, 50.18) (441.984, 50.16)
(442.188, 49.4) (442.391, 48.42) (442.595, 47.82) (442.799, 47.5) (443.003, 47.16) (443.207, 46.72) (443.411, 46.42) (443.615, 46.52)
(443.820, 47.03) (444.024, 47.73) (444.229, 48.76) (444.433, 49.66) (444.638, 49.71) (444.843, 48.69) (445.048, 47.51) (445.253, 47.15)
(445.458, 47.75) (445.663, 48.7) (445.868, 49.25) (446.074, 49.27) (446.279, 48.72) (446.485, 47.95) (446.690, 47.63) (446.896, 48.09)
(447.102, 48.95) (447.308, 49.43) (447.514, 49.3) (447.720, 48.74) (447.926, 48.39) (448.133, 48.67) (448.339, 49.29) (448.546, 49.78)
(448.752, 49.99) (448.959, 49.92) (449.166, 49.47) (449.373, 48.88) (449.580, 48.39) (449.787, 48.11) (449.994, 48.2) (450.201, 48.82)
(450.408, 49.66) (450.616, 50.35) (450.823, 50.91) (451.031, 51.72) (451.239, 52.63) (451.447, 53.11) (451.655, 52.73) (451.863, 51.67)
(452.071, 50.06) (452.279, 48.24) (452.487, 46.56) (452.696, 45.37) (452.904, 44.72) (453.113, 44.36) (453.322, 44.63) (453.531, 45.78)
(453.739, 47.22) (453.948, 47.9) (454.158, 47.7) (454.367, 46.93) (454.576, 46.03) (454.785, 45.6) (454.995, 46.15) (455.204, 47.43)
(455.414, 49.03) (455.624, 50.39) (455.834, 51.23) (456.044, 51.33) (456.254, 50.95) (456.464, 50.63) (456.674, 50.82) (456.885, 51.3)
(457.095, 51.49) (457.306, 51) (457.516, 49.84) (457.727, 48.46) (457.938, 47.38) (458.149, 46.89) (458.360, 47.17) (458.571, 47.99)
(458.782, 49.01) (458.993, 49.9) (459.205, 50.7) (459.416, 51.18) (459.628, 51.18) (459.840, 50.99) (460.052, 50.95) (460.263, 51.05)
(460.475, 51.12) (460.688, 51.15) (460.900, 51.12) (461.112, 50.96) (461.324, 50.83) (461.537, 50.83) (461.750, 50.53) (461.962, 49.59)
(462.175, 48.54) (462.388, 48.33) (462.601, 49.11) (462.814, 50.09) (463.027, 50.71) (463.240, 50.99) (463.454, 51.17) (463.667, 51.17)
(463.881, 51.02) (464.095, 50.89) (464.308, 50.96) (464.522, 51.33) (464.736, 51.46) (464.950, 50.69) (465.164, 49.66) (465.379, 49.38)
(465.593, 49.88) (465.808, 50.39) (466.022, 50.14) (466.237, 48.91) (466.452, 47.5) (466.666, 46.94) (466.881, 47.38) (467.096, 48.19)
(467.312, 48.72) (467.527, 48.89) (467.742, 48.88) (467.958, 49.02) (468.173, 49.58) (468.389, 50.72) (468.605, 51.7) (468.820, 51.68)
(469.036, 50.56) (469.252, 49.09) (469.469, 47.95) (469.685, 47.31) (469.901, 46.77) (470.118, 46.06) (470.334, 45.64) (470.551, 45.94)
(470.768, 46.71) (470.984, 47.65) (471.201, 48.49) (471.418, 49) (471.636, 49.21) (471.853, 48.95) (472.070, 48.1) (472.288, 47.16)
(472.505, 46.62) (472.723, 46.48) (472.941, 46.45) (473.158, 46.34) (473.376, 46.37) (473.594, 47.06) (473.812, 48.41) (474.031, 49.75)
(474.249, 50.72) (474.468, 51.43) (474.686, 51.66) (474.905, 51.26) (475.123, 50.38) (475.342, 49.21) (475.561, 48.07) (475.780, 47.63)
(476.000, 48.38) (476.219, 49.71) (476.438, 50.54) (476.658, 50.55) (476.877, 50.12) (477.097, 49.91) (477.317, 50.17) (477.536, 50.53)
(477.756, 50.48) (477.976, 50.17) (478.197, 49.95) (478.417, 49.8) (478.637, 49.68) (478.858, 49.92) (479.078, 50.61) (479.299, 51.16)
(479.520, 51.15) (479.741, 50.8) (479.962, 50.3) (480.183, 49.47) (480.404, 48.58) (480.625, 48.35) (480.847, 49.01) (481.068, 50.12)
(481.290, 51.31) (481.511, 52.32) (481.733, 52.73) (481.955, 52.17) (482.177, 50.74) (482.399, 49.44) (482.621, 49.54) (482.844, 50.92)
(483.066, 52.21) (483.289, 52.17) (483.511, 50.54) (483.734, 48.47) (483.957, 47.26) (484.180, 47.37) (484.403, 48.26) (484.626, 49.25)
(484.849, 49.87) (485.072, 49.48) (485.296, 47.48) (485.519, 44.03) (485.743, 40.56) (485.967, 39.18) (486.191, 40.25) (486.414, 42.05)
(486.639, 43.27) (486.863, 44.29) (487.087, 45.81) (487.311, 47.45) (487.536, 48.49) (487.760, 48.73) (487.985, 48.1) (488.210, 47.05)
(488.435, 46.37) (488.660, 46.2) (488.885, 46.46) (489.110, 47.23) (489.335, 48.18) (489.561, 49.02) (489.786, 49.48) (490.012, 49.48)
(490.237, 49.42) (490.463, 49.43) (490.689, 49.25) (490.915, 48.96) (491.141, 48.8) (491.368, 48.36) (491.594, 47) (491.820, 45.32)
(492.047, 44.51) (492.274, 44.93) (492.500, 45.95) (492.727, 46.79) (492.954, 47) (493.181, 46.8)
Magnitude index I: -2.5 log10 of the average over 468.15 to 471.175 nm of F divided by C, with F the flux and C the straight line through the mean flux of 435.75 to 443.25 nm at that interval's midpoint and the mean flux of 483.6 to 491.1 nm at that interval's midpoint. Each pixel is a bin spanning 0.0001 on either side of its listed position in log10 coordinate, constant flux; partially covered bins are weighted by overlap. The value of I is -0.03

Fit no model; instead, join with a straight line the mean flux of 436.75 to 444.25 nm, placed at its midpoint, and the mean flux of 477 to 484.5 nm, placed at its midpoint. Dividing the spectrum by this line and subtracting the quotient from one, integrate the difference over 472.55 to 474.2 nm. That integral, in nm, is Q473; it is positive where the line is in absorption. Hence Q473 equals 0.07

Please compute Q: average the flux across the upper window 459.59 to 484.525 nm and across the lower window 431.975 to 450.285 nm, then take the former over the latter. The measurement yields 1.1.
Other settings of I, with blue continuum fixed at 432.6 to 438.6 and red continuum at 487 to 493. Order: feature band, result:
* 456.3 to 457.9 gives -0.119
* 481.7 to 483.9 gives -0.082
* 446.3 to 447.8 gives -0.098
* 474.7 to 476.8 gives -0.070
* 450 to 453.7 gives -0.095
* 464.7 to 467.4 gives -0.076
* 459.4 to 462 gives -0.124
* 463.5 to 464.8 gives -0.123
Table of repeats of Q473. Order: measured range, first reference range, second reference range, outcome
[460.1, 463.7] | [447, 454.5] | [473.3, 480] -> -0.086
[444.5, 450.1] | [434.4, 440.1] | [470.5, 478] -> -0.346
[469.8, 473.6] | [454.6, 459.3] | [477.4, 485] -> 0.200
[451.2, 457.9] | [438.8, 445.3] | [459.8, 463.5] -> 0.095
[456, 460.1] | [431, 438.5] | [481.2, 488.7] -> -0.387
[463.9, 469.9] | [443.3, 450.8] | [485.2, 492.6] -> -0.243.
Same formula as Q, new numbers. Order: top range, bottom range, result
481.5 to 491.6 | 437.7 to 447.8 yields 1.00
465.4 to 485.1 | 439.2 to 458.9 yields 1.02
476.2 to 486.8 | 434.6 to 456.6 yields 1.03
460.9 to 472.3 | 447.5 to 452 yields 0.99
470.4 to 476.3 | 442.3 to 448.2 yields 1.00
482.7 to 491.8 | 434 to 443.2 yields 1.04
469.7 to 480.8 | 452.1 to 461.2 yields 1.00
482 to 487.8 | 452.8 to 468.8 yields 0.96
